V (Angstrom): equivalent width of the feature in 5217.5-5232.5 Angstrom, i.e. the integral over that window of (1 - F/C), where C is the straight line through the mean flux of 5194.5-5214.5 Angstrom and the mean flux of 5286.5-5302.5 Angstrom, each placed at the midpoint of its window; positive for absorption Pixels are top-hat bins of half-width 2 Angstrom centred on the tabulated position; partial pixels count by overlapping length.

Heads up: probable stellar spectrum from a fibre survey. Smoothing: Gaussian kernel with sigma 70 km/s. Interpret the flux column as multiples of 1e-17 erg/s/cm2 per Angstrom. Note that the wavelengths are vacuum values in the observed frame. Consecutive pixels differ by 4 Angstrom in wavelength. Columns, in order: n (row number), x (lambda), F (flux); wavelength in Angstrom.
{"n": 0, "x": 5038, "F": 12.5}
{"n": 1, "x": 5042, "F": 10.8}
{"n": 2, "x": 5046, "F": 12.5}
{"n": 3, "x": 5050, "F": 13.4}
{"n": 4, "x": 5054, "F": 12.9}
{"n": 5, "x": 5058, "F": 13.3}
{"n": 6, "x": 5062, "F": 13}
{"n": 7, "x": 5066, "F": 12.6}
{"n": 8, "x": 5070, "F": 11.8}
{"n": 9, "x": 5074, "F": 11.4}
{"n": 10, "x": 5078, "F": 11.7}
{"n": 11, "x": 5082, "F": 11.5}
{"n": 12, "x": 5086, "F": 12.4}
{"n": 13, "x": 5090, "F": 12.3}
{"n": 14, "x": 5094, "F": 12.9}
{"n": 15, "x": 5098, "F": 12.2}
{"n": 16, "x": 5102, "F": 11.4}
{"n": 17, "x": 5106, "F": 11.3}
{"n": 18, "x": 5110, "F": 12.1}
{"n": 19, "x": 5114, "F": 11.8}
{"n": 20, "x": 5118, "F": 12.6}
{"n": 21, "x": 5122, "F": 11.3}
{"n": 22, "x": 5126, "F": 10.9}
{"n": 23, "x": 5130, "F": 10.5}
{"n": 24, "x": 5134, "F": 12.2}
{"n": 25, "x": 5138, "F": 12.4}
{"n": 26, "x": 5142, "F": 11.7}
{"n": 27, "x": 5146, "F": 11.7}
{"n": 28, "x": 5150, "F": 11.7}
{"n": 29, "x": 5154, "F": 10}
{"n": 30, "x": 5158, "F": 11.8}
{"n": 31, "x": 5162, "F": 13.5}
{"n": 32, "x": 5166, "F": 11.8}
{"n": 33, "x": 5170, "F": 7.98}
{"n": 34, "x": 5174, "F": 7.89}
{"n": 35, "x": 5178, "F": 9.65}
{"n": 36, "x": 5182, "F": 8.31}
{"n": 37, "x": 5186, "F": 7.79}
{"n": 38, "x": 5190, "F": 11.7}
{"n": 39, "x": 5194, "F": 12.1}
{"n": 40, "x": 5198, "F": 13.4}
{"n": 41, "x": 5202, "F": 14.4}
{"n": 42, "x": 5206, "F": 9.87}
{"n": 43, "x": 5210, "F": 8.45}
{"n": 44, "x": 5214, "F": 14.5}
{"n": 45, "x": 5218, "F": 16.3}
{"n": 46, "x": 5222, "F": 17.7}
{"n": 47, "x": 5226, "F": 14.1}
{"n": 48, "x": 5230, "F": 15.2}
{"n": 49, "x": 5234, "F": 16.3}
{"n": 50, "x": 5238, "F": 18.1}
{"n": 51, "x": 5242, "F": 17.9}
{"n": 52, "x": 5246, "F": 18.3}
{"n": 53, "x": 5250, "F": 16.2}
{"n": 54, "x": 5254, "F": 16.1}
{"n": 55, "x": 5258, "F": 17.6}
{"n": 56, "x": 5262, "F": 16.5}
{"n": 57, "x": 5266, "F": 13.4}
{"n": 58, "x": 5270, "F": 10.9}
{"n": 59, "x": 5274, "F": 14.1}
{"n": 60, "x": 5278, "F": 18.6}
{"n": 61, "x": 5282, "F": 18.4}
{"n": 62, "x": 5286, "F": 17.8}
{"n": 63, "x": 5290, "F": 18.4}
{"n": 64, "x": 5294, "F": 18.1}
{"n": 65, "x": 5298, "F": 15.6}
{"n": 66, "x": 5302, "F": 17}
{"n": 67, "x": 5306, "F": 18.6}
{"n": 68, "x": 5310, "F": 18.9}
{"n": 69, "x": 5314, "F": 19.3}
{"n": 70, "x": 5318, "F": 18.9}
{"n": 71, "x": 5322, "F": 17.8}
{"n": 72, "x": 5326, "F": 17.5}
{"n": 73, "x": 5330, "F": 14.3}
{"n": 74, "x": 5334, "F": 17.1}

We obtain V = -3.0 Angstrom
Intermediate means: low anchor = 11.9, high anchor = 17.4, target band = 15.8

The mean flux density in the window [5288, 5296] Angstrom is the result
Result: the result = 18.2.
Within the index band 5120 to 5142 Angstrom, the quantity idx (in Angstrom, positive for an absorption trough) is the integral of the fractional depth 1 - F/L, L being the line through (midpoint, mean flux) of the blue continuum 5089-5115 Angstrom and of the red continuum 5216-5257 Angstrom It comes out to 2.6 Angstrom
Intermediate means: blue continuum 12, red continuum 16.6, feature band 11.5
